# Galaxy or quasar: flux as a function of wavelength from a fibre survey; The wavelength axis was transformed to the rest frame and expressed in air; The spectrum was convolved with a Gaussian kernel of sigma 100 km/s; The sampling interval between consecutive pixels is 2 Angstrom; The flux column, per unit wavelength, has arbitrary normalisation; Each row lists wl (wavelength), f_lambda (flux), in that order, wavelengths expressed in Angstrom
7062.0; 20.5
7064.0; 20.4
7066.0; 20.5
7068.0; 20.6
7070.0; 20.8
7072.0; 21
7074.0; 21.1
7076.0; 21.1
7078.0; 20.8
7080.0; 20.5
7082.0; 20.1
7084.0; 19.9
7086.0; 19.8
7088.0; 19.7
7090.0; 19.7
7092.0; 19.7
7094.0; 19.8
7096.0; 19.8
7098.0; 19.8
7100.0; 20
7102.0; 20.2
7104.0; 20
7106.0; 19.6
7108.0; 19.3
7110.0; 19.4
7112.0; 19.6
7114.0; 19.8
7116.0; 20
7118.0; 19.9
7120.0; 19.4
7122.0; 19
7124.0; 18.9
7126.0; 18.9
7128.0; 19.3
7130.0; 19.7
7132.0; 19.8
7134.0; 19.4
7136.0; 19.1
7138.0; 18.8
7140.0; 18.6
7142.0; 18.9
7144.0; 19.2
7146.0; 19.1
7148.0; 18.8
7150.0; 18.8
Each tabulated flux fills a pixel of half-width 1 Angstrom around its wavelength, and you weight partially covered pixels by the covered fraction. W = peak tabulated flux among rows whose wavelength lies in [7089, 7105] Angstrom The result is 20.2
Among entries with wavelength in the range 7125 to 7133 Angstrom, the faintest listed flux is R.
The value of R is 18.9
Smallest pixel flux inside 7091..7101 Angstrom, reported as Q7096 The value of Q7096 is 19.7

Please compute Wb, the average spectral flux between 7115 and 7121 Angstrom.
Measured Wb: 19.8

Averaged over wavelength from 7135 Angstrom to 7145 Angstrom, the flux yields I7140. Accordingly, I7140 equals 18.9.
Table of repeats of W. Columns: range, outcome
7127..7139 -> 19.8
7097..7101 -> 20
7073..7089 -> 21.1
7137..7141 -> 18.8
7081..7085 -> 20.1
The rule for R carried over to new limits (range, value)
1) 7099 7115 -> 19.3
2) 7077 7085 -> 19.9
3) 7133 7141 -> 18.6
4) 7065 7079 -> 20.5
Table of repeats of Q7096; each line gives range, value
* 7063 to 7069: 20.4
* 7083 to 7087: 19.8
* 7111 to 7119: 19.6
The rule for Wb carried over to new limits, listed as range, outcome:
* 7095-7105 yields 20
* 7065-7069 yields 20.6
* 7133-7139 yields 19.1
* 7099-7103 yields 20.1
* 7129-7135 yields 19.6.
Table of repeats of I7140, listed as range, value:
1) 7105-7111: 19.4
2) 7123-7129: 19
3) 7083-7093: 19.8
